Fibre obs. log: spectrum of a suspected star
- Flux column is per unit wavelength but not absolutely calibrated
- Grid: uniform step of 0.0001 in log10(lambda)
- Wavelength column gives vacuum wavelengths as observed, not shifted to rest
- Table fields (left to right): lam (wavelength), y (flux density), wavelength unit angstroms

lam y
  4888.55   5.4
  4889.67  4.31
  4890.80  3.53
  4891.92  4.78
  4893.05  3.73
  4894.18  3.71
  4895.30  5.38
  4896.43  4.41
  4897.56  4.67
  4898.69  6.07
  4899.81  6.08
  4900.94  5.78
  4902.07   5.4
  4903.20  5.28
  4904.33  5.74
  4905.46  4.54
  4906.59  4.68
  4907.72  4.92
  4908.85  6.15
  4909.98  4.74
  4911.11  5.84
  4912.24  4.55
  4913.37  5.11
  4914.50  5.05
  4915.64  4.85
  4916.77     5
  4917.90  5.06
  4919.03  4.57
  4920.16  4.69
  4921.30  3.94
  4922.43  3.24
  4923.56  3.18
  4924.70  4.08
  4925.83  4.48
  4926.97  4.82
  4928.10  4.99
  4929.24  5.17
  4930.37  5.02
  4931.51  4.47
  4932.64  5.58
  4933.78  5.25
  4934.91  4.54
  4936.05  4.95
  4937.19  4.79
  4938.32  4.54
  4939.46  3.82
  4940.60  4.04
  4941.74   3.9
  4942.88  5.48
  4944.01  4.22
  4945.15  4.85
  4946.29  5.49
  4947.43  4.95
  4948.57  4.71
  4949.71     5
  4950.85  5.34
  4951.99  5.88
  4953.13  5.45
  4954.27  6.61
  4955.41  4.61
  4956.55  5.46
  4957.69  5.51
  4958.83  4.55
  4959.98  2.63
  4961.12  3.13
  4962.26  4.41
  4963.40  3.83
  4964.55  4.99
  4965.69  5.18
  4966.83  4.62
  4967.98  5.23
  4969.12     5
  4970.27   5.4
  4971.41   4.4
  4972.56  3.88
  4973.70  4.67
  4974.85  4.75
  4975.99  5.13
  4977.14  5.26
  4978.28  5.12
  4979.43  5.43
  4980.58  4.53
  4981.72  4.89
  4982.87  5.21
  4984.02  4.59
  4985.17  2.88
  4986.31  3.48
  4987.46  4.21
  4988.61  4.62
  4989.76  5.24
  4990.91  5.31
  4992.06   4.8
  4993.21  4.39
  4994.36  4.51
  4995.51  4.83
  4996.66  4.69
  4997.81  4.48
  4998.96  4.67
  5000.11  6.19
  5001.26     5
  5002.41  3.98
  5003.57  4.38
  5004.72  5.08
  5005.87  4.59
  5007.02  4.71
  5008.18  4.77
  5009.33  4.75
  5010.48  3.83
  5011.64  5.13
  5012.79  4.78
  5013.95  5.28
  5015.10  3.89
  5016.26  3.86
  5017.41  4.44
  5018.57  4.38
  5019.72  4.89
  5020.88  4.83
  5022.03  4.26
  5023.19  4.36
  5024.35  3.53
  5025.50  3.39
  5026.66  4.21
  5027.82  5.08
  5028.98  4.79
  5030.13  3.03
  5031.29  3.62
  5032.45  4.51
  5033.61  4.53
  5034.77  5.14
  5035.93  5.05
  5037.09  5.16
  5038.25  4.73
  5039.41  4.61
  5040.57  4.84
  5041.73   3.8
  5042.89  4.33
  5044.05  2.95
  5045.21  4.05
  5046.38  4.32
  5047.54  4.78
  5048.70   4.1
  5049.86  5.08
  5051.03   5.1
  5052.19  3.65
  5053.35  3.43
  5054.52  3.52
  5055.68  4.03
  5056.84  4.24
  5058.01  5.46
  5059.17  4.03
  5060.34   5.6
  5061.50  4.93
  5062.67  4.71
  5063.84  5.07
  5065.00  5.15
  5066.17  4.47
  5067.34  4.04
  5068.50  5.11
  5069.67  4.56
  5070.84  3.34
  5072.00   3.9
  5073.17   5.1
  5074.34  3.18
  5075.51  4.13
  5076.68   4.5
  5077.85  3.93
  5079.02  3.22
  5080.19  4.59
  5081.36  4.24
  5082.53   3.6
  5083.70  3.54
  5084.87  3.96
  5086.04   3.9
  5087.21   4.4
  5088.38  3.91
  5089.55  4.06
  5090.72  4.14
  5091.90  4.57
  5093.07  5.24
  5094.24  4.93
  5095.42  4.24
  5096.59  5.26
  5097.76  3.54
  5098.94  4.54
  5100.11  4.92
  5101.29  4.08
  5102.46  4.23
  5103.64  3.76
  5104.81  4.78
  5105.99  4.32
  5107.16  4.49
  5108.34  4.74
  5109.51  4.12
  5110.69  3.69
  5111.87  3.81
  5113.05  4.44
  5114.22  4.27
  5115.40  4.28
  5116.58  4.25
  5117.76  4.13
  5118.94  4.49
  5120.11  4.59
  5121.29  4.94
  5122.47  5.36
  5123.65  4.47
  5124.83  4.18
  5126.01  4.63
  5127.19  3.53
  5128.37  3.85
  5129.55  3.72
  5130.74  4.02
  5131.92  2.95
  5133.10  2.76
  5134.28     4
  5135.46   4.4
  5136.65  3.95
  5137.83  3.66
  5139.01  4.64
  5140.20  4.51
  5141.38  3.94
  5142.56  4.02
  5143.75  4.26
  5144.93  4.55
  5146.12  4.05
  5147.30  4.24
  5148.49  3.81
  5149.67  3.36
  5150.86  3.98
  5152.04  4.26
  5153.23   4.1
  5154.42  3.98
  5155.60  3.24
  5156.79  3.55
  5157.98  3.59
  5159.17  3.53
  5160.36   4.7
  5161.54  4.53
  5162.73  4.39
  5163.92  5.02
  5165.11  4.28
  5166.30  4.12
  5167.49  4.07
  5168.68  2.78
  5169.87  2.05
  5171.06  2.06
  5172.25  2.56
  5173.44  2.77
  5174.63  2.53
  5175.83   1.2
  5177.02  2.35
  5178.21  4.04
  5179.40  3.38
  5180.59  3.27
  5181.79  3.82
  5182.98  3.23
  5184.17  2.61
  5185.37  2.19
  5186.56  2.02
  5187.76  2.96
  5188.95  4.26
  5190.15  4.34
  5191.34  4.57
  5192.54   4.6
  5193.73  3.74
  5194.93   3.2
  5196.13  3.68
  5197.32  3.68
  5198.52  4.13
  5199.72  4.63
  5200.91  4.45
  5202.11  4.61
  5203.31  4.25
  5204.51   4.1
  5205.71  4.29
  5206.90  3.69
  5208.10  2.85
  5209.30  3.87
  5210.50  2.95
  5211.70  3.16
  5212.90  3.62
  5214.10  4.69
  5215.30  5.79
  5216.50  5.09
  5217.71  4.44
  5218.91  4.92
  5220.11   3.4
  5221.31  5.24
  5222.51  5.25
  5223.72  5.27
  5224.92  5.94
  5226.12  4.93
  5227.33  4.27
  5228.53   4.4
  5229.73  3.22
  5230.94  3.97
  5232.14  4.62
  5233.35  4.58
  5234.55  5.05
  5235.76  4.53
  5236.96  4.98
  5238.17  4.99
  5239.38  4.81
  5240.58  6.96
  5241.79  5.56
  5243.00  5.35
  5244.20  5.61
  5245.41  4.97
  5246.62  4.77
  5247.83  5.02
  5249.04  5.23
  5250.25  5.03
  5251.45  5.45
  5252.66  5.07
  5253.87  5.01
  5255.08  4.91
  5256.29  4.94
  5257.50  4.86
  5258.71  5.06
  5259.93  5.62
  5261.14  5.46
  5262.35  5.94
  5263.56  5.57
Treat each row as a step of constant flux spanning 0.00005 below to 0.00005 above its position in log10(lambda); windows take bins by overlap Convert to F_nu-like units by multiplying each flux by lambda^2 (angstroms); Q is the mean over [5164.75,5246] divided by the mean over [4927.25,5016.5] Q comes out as 0.93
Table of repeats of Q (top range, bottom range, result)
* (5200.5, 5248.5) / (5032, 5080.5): 1.12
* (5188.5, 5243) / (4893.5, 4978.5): 1.03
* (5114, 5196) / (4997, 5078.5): 0.88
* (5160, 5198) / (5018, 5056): 0.83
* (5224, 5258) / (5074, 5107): 1.25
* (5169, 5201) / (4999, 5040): 0.76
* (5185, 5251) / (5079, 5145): 1.10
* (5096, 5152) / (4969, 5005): 0.94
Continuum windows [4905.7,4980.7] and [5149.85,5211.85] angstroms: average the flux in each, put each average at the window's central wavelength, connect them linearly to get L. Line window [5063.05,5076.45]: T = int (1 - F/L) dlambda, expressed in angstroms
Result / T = -0.7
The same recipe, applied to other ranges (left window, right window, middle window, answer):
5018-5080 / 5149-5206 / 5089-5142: -3.82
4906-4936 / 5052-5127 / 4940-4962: -0.62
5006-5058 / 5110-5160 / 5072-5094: 0.43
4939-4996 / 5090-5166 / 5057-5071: -1.02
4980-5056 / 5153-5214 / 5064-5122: -3.38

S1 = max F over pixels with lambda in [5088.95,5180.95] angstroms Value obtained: 5.36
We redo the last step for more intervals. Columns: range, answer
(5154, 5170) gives 5.02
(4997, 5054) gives 6.19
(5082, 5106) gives 5.26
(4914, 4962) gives 6.61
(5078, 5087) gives 4.59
